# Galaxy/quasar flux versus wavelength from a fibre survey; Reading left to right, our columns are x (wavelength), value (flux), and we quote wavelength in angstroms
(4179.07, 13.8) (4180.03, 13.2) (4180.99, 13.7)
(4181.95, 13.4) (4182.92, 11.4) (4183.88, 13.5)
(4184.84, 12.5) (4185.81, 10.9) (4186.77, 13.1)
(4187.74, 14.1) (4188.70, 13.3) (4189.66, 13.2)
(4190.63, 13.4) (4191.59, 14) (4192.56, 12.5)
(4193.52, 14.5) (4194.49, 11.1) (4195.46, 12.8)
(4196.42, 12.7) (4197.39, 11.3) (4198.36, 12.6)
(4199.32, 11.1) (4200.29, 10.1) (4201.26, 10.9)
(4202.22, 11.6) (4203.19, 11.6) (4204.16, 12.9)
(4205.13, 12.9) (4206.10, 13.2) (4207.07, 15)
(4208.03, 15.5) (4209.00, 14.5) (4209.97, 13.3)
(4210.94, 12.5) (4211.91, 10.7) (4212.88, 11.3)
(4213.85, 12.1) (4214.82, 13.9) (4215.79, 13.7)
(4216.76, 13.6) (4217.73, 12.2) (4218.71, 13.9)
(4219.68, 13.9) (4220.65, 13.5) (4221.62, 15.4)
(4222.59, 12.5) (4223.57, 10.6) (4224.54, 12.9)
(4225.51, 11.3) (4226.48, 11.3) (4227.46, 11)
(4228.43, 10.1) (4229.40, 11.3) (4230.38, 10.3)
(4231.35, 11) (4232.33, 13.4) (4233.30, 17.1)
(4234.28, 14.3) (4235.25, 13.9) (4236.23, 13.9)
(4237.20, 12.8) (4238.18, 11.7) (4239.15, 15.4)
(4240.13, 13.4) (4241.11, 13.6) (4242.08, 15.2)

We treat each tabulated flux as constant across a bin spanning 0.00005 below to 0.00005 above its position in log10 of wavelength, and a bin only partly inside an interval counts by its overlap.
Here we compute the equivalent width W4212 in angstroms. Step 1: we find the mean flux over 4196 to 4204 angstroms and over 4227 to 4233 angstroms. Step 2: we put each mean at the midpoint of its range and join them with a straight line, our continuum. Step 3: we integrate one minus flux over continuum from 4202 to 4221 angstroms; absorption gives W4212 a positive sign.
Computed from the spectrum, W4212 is -2.7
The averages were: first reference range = 11.5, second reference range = 11.4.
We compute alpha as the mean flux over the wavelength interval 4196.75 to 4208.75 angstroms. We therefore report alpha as 12.4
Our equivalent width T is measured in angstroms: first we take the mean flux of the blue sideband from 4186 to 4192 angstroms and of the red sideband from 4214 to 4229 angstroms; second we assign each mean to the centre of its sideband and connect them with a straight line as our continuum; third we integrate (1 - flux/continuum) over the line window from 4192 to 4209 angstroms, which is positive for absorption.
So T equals 0.7 angstroms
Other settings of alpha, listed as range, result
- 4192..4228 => 12.6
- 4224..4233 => 11.5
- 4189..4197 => 13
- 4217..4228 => 12.6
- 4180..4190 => 12.9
